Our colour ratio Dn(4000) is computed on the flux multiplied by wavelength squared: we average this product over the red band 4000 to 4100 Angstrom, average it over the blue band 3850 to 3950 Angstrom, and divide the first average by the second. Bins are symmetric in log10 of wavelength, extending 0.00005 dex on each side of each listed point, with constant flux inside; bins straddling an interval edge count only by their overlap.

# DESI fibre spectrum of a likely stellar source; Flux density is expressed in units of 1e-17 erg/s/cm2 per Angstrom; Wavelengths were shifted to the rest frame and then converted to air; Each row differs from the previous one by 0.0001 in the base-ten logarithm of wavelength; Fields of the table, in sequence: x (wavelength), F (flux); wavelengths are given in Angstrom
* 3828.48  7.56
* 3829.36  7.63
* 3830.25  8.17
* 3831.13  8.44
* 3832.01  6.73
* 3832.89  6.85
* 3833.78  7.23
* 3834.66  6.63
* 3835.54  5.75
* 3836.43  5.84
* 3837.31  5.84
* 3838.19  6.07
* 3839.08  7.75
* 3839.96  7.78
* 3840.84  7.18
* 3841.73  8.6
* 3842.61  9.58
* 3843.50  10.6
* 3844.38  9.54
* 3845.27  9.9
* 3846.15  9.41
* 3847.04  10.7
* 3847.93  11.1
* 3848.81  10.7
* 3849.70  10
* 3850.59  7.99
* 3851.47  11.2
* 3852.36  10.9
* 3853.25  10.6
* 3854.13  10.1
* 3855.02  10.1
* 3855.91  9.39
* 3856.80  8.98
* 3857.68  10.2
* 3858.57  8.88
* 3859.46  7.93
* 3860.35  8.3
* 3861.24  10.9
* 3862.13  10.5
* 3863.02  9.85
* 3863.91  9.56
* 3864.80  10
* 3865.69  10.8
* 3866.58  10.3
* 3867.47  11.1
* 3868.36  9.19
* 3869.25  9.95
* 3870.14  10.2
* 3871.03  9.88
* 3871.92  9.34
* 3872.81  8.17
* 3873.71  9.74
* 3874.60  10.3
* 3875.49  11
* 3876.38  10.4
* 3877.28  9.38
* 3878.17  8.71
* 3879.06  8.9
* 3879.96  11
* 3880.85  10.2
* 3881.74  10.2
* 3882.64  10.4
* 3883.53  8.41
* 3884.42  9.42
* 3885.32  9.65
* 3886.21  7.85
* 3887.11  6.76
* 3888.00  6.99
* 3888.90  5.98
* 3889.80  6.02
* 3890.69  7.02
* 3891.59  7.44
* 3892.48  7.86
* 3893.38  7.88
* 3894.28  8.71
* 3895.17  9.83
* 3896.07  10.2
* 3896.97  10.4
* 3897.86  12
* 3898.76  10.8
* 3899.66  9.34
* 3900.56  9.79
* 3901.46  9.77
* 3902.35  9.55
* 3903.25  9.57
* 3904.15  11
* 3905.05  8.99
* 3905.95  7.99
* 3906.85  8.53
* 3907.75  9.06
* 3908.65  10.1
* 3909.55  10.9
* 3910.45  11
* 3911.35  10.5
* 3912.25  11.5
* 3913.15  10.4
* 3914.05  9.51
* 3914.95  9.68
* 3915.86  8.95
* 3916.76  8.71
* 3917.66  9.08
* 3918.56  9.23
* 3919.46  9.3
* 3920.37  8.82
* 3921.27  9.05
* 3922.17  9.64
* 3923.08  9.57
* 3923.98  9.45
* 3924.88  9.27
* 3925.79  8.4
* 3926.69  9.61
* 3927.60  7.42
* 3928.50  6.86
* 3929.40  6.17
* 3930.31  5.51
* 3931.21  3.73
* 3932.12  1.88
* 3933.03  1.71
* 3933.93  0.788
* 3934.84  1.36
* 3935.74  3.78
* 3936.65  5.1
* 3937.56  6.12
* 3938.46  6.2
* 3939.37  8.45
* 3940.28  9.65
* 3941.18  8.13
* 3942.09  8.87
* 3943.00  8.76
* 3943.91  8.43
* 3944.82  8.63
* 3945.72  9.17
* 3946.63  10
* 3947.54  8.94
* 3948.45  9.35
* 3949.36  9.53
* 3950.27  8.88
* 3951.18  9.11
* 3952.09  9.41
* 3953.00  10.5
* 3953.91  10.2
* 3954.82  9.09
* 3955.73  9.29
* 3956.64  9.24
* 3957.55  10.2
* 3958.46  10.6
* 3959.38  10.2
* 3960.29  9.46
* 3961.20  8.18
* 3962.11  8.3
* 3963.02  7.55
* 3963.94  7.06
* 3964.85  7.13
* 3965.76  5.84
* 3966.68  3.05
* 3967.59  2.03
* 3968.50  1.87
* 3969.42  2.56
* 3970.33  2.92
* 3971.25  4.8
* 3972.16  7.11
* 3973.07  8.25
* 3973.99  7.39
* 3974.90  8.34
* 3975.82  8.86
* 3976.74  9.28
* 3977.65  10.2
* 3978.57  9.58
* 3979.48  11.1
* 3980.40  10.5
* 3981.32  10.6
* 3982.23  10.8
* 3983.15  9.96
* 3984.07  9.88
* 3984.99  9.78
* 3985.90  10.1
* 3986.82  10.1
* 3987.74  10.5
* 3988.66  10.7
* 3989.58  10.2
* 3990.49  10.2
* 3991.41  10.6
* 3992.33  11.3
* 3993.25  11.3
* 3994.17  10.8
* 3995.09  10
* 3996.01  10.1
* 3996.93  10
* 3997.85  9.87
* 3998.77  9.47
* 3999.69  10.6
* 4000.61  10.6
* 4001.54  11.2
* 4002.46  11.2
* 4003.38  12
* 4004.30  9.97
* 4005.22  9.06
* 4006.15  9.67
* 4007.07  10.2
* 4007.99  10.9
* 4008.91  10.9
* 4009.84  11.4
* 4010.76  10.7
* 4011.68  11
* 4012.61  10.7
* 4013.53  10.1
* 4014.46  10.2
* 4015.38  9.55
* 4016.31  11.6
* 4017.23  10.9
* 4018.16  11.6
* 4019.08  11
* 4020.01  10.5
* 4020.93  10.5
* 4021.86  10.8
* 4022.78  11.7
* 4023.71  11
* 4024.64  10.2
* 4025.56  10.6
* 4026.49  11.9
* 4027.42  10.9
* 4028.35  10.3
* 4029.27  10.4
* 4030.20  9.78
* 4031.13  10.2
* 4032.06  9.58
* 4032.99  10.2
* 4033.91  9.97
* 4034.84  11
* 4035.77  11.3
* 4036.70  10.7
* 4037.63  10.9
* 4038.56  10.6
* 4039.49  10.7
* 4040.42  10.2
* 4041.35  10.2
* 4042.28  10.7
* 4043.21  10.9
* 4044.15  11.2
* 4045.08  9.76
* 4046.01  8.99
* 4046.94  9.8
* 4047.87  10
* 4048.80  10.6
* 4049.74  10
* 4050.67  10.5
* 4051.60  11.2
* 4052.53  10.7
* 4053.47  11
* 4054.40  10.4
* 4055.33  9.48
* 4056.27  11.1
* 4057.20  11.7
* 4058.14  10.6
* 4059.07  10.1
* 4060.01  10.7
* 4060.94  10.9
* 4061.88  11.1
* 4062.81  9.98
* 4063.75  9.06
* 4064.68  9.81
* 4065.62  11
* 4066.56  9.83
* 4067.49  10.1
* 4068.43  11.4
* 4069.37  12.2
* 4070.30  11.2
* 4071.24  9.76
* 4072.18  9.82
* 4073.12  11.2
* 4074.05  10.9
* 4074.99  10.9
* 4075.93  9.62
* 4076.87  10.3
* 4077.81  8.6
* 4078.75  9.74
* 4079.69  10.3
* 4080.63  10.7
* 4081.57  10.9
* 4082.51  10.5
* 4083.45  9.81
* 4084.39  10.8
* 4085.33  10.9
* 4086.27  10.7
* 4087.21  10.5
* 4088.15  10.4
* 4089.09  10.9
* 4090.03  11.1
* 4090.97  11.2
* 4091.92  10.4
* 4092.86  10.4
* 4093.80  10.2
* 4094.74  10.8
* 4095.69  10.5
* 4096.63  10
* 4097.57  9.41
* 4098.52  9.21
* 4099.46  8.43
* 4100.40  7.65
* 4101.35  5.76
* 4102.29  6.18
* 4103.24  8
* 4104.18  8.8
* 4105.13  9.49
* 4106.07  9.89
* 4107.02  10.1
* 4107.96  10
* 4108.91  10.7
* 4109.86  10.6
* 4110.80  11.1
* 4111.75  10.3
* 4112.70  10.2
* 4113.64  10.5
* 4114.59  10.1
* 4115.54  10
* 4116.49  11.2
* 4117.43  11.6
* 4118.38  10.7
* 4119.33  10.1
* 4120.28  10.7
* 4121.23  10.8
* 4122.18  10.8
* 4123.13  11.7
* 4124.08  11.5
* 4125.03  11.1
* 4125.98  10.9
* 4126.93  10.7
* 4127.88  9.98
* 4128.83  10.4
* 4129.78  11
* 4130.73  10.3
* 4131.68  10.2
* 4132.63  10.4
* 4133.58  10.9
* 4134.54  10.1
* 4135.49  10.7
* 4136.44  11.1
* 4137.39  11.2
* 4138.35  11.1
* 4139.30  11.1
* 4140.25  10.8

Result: 1.3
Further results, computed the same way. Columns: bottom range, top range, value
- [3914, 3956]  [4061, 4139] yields 1.43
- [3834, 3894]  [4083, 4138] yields 1.28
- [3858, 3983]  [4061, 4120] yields 1.29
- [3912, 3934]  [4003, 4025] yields 1.42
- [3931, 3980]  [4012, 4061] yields 1.49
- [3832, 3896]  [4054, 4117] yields 1.26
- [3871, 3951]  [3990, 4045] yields 1.31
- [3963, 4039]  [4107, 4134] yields 1.17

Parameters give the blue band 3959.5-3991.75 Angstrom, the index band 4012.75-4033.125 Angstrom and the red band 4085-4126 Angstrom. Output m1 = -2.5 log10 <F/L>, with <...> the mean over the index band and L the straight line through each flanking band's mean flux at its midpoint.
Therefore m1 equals -0.196 mag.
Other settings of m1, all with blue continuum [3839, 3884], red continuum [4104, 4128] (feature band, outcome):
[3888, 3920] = 0.07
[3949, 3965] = 0.10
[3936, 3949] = 0.21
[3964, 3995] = 0.20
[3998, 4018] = -0.04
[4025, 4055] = -0.02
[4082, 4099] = 0.00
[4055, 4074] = -0.02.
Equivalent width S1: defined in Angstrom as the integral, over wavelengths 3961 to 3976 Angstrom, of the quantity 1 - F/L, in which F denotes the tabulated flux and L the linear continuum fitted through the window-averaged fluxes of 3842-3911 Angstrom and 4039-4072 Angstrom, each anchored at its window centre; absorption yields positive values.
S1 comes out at 6.22 Angstrom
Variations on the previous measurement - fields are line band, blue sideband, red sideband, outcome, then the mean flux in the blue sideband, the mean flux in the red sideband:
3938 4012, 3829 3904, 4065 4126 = 4.1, 9.1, 10.2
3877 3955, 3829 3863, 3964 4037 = 5.8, 8.81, 9.66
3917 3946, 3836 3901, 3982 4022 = 8.0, 9.28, 10.5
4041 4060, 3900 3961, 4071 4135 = -1.5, 8.47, 10.2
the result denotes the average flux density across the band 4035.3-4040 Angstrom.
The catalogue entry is 10.8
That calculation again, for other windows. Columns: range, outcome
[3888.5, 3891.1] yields 6.34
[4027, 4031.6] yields 10.3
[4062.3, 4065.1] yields 9.66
